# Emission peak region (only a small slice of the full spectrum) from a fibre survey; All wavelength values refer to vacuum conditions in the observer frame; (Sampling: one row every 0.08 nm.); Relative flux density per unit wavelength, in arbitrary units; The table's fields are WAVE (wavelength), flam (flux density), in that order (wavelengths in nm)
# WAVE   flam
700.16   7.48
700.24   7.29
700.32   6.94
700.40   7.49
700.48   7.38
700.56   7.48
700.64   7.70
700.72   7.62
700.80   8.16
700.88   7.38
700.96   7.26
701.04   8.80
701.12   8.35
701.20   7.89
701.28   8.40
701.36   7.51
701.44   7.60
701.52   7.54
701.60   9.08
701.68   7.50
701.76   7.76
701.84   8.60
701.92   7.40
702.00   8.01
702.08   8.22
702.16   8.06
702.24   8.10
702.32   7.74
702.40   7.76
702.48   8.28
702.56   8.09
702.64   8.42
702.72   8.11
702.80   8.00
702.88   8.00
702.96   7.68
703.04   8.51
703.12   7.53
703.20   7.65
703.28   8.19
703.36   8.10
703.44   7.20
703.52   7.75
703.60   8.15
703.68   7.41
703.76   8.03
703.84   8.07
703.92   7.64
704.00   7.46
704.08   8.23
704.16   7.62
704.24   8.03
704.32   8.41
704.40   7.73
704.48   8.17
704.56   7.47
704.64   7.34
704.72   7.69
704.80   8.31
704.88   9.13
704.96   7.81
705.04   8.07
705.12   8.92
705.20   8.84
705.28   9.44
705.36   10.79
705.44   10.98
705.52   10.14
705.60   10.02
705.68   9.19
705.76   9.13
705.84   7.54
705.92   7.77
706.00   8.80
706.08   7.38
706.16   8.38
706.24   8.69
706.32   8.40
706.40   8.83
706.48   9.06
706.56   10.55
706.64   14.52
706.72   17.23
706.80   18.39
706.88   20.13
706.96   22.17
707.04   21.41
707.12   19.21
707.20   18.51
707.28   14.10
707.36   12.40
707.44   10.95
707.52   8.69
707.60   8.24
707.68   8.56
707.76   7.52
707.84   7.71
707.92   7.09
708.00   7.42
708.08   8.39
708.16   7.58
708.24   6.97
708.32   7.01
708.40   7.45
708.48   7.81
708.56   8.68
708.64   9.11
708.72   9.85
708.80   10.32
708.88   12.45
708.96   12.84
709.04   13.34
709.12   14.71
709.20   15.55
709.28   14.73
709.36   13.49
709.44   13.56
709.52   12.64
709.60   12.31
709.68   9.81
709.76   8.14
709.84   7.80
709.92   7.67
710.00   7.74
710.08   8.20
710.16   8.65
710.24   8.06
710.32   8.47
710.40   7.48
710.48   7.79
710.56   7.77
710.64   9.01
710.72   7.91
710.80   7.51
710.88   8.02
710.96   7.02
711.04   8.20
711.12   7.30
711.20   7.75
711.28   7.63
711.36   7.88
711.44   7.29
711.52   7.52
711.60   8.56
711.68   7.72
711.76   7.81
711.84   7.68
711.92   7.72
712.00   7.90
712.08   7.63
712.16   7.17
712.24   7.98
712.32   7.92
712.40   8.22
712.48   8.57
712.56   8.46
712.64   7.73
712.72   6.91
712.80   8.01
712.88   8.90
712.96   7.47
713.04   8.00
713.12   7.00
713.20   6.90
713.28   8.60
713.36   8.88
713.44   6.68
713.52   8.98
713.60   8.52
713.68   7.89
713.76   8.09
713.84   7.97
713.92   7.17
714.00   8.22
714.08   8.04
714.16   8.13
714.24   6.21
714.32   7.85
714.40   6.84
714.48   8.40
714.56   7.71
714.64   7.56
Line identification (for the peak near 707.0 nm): H-alpha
